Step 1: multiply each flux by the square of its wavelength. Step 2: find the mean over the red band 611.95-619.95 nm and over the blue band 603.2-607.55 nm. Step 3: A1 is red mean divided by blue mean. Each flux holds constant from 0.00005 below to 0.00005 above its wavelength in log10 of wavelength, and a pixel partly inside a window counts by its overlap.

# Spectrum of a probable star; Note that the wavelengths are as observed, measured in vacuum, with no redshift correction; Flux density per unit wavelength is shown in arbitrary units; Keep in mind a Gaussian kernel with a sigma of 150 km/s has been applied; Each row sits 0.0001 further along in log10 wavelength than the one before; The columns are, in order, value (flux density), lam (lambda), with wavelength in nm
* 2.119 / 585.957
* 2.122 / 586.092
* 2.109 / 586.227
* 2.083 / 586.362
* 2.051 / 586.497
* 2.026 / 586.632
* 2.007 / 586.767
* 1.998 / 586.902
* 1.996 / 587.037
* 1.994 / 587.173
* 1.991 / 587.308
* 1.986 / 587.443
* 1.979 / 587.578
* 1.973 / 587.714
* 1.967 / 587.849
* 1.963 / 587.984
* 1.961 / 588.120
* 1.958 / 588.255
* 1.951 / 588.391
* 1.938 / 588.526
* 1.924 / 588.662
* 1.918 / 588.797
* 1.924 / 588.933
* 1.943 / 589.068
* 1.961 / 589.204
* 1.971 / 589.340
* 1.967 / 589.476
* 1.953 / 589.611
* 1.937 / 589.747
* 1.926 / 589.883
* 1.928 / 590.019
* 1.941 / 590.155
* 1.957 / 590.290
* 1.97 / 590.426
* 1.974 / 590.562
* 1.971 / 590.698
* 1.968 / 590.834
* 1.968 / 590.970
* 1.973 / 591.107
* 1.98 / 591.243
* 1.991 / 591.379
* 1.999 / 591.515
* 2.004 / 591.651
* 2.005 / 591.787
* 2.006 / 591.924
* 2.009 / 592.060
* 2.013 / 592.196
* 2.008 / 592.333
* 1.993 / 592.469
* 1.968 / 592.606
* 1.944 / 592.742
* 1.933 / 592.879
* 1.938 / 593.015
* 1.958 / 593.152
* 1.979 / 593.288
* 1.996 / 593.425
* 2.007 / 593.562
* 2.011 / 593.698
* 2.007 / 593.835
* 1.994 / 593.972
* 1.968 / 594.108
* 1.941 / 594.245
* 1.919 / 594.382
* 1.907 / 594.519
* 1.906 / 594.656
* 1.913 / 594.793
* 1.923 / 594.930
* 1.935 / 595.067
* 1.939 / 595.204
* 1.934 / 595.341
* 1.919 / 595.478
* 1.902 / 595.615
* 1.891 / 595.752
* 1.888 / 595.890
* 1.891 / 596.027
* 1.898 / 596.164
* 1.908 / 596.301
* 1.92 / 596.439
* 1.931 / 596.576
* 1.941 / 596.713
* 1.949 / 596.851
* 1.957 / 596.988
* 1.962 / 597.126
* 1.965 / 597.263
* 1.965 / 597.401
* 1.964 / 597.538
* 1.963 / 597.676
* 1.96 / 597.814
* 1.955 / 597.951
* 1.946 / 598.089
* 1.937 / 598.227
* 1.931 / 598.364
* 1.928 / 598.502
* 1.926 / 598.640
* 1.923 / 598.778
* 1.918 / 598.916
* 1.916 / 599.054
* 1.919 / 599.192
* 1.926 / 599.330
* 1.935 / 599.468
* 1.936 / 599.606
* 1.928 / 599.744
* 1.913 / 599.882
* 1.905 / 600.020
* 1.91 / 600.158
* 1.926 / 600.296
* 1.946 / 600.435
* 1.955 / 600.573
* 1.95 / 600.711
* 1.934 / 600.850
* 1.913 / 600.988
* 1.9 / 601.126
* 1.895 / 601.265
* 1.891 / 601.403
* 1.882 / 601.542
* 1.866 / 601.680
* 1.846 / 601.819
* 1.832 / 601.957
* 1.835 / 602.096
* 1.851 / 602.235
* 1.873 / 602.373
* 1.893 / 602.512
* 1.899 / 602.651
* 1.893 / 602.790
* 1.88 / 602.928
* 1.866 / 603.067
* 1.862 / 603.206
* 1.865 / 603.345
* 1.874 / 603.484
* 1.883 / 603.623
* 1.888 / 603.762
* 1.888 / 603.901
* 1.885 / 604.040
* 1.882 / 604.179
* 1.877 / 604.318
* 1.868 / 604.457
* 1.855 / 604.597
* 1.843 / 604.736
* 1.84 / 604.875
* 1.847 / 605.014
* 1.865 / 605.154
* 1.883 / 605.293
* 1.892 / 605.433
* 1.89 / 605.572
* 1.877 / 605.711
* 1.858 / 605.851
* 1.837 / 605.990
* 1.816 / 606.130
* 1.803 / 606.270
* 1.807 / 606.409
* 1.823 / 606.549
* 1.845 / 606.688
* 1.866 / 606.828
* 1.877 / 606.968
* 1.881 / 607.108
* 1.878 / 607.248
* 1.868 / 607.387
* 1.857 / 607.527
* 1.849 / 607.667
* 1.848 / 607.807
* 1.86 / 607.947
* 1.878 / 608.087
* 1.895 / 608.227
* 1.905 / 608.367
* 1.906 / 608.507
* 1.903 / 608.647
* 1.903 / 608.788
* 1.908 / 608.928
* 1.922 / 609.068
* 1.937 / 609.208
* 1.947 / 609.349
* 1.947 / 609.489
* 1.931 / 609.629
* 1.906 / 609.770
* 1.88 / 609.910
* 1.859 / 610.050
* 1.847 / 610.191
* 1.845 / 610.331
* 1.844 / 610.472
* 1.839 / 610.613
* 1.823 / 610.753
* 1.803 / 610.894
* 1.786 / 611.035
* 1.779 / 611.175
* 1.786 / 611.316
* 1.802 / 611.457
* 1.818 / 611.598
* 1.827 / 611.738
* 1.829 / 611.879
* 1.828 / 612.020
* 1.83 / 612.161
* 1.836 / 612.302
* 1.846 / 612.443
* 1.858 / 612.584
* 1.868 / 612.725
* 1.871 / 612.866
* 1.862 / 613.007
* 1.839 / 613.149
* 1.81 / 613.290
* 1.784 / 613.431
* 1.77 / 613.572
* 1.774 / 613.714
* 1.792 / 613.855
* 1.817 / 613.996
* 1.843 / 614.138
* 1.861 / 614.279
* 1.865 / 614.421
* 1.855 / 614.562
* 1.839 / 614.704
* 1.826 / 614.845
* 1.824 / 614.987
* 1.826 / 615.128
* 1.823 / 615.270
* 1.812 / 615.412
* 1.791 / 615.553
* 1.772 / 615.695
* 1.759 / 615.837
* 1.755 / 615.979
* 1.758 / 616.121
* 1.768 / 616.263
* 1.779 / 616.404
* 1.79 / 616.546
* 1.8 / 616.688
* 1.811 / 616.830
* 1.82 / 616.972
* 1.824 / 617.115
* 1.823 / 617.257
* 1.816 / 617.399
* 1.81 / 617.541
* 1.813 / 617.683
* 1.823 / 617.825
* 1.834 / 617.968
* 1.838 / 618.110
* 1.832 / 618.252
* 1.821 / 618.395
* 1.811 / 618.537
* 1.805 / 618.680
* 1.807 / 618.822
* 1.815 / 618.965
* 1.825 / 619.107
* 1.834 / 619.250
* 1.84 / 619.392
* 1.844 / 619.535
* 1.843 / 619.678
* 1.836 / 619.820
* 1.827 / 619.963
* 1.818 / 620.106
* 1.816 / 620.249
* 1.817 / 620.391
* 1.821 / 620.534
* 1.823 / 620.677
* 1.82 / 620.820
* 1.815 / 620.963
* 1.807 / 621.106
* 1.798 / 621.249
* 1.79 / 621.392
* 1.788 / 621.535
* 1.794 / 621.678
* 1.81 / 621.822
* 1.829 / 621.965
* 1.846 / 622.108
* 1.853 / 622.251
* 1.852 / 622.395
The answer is 1.01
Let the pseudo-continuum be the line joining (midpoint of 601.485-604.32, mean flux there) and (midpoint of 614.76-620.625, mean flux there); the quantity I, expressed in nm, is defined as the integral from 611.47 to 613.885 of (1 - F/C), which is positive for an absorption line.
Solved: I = 0.01 nm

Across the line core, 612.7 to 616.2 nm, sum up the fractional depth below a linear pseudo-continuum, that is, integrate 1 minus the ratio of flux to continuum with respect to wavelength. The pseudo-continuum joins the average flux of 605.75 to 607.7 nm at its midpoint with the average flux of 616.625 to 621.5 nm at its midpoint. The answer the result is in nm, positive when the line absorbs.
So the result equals 0.029 nm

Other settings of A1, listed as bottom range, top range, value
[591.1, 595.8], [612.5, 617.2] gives 0.99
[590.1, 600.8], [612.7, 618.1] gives 0.99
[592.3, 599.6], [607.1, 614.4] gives 1.00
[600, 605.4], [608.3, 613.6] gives 1.01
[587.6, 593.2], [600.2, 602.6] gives 1.00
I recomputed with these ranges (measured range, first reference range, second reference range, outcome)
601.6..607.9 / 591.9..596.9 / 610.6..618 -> 0.054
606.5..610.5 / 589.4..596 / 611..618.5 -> -0.060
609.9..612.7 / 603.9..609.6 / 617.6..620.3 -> 0.042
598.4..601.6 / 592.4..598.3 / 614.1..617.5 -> -0.011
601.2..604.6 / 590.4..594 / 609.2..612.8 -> 0.059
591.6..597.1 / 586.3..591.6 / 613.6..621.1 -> -0.028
